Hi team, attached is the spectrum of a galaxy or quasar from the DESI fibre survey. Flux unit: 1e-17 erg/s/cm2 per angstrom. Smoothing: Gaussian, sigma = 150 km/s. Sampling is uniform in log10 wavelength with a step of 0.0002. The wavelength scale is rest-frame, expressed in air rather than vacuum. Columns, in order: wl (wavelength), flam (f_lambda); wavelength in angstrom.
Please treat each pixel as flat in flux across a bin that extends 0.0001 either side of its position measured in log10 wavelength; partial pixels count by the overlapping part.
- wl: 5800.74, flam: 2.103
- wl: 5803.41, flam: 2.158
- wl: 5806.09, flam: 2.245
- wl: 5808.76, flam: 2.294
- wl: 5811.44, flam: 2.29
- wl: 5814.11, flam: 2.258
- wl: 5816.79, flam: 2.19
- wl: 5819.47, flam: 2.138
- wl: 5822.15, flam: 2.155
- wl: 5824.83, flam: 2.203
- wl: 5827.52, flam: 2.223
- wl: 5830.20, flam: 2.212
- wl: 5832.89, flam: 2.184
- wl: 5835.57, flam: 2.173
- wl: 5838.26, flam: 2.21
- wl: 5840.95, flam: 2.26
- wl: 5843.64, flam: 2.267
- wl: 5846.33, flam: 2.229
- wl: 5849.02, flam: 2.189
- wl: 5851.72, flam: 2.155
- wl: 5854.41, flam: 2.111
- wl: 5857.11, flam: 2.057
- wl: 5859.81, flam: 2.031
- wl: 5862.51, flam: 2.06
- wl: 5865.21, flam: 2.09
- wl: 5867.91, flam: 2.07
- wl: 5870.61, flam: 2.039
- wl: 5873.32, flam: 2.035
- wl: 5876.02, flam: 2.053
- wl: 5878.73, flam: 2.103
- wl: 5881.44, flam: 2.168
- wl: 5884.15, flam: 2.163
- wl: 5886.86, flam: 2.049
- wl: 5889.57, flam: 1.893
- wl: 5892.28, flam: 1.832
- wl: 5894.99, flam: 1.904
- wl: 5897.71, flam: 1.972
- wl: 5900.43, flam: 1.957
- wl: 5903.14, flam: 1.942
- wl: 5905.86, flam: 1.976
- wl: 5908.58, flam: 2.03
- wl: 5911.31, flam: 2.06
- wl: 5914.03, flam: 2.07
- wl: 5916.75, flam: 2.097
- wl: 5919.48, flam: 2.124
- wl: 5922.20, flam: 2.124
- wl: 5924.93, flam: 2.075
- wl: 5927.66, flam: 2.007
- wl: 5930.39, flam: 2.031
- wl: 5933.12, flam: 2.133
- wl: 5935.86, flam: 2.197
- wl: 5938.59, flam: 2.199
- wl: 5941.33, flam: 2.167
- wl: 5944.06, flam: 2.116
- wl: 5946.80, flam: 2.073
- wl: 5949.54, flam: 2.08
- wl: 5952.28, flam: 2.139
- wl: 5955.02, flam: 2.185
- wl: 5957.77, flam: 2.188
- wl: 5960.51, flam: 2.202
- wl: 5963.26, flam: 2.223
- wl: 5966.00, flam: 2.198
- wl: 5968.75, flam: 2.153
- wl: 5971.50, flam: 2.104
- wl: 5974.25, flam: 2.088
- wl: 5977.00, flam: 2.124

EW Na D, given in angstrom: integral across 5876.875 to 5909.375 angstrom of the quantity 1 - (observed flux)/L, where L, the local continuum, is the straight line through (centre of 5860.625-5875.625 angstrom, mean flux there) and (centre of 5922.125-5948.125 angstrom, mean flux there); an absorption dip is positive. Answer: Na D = 1.2 angstrom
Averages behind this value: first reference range 2.06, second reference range 2.11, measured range 2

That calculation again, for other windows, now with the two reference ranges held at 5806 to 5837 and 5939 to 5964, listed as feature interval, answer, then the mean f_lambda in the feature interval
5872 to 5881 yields 0.5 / 2.07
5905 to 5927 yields 1.0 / 2.07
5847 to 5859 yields 0.4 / 2.13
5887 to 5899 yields 1.5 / 1.92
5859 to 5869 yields 0.6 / 2.06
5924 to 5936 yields 0.5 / 2.08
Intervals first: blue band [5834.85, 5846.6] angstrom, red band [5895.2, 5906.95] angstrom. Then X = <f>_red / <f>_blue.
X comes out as 0.88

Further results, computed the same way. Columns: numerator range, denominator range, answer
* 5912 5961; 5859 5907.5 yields 1.05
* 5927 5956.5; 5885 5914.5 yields 1.08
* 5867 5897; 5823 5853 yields 0.92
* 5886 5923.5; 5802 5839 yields 0.91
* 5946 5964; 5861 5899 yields 1.06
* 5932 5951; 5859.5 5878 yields 1.04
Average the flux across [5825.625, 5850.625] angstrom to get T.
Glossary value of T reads 2.22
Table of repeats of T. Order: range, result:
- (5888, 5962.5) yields 2.07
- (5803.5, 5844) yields 2.22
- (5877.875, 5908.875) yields 2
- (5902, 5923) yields 2.05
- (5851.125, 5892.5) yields 2.06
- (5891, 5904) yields 1.92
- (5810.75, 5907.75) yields 2.1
